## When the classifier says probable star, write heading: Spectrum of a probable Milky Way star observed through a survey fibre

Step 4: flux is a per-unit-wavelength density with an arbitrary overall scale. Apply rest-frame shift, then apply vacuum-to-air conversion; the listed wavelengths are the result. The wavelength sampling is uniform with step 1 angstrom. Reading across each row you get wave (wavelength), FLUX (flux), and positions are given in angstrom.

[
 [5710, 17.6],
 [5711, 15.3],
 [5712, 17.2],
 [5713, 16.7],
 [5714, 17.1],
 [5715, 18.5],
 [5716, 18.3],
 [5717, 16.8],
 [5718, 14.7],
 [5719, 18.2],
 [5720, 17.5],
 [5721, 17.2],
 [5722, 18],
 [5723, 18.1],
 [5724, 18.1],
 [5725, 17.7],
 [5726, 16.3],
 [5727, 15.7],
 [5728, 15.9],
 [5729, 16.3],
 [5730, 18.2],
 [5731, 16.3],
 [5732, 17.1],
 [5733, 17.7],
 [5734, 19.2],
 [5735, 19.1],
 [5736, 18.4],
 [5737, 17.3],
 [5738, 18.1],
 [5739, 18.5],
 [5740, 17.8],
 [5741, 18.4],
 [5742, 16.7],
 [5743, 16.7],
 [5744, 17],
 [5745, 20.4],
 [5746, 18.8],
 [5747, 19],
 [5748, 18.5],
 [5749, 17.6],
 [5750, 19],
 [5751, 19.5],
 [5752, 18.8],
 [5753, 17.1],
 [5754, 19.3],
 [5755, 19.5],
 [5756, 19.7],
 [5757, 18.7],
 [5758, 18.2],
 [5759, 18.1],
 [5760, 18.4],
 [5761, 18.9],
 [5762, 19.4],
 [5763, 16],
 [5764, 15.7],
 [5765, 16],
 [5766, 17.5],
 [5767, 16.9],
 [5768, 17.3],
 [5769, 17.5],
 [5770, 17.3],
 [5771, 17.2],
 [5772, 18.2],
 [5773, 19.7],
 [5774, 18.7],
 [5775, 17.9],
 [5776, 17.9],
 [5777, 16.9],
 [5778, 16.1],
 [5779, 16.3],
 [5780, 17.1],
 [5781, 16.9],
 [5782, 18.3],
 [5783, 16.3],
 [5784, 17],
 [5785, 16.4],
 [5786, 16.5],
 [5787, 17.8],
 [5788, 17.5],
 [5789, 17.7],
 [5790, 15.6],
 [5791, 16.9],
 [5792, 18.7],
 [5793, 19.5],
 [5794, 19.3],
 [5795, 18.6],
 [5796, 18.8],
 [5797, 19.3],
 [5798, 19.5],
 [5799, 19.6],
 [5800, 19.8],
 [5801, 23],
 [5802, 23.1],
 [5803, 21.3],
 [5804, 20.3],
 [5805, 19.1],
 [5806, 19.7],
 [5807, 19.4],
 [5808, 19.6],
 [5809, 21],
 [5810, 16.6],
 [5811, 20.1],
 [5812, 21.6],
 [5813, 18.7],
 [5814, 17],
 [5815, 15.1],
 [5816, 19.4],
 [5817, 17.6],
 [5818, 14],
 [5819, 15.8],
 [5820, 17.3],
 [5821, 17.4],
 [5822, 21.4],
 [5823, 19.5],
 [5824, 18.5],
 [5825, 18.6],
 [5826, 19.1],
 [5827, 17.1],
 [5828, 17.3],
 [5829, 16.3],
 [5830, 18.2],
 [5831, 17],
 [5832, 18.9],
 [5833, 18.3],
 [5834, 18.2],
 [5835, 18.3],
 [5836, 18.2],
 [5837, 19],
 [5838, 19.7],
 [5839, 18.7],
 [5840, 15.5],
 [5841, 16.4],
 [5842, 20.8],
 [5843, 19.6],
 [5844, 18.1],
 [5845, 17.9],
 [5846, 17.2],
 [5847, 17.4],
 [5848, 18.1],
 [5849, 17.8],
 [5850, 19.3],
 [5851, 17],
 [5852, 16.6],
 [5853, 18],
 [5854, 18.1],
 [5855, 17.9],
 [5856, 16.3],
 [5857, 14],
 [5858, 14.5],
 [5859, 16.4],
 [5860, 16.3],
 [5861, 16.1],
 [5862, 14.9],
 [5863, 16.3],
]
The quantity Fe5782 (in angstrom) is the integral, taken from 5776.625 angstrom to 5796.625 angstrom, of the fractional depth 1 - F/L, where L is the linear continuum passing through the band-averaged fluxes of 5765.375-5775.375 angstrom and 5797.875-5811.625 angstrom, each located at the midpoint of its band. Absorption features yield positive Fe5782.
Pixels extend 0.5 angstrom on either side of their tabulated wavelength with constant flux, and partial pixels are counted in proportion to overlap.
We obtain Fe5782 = 1.6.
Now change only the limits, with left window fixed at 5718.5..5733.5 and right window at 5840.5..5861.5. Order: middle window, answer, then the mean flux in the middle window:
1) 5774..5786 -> 0.14 angstrom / 17.1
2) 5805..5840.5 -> -1.94 angstrom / 18.2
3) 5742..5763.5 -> -1.52 angstrom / 18.5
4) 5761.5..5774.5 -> -0.18 angstrom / 17.5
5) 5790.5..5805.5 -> -2.18 angstrom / 19.8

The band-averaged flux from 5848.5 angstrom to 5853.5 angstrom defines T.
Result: 17.7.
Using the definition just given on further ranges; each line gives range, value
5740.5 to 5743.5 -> 17.3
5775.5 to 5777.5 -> 17.4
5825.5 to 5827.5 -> 18.1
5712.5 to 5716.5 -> 17.7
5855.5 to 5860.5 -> 15.5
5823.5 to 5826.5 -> 18.7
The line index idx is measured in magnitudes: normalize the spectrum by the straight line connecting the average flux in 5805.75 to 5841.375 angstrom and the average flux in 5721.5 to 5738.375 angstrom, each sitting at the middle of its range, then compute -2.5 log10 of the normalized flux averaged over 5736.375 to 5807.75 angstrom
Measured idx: -0.03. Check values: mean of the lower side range 17.5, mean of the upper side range 18.2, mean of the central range 18.3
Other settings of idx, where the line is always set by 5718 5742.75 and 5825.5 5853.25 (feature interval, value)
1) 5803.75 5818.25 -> -0.05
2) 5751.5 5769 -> -0.02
